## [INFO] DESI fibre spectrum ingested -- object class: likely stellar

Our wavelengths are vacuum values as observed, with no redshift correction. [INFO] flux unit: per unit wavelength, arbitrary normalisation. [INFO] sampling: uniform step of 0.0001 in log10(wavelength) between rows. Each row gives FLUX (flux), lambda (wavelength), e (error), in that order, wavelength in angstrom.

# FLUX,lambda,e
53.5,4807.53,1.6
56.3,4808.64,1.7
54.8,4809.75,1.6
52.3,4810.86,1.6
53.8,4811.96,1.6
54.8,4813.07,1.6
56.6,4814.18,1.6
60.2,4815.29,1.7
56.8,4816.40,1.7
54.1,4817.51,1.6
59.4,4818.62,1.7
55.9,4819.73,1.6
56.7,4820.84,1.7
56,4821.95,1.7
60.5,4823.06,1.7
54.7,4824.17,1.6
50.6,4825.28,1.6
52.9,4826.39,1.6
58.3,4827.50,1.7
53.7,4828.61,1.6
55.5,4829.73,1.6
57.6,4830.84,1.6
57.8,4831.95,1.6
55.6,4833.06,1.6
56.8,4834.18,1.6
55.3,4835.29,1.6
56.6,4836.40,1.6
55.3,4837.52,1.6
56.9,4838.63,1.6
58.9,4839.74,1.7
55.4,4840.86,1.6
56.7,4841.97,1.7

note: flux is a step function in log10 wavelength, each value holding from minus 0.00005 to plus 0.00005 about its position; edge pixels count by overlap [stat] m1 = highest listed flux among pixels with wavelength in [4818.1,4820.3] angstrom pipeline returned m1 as 59.4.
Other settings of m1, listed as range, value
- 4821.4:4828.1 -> 60.5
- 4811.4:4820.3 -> 60.2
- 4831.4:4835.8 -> 57.8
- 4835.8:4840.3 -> 58.9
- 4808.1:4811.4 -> 56.3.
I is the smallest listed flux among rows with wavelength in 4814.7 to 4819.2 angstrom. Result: 54.1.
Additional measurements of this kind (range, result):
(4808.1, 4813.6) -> 52.3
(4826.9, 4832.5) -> 53.7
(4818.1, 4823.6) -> 55.9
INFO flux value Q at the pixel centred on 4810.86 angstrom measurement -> 52.3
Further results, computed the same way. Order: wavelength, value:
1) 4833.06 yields 55.6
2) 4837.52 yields 55.3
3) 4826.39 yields 52.9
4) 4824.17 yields 54.7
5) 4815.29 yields 60.2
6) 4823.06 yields 60.5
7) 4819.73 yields 55.9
